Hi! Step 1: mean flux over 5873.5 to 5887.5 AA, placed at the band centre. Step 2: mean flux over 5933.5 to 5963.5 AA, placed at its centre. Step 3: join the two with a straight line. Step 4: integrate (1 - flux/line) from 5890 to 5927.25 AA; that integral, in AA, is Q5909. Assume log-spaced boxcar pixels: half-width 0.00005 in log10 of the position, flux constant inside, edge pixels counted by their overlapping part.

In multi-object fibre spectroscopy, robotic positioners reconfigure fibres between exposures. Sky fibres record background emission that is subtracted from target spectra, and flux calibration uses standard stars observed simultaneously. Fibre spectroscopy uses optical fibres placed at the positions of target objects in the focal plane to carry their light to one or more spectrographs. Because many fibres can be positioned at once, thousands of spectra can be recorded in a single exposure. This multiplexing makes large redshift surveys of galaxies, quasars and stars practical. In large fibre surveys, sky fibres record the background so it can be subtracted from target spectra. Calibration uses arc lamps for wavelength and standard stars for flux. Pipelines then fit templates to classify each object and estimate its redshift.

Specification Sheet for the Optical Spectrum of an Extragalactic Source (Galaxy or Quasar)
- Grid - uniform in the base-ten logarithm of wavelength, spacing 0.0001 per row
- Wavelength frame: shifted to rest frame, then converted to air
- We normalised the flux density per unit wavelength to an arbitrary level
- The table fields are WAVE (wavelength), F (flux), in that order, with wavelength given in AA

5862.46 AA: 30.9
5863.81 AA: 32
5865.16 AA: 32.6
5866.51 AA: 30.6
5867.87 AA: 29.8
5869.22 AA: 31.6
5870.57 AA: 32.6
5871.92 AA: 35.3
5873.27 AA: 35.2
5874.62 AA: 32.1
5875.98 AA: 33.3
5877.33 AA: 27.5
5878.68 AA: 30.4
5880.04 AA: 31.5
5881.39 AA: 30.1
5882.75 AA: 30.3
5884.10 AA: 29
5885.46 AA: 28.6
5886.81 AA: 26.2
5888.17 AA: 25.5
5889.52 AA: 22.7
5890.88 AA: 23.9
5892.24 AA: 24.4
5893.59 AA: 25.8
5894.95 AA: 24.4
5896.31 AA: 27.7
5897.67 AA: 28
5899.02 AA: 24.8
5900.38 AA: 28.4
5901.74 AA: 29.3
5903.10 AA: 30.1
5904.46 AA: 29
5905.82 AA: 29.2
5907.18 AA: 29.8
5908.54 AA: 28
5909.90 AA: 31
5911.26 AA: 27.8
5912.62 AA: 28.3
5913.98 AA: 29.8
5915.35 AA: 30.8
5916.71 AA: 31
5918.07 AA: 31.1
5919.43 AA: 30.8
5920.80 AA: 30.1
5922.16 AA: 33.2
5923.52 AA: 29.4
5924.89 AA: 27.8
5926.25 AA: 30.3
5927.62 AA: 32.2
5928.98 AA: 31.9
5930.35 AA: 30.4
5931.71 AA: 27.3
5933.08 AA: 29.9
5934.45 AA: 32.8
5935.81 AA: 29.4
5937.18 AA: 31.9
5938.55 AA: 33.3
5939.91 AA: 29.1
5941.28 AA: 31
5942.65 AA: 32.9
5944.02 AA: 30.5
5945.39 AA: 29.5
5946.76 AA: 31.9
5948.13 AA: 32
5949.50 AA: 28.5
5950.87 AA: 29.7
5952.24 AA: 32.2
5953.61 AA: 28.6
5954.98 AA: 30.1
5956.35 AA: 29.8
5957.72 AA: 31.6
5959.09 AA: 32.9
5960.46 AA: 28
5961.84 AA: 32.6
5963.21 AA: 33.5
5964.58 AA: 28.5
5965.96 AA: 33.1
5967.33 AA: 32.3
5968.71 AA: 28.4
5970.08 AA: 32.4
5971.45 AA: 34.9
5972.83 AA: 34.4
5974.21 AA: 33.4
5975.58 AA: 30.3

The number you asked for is 2.2 AA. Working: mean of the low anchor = 30.1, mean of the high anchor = 30.9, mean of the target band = 28.7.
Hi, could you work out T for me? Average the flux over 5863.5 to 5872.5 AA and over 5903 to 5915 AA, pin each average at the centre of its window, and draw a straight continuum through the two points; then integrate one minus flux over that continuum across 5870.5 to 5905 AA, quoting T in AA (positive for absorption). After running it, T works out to 2.3 AA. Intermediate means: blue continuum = 32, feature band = 28.6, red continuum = 29.2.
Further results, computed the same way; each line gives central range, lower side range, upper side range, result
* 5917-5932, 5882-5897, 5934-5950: -0.5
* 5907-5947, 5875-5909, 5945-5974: -1.1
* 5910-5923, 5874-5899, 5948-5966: -0.6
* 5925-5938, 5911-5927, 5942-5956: -0.1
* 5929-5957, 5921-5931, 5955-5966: 0.3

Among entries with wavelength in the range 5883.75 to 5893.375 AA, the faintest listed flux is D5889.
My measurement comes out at 22.7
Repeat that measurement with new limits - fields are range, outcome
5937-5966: 28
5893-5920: 24.4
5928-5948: 27.3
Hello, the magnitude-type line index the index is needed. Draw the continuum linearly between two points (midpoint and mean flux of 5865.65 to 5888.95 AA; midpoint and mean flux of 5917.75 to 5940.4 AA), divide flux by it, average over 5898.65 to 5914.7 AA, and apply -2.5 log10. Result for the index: 0.06 mag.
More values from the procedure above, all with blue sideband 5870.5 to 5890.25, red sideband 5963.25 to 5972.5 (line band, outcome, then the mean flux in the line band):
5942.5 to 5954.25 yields 0.03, 30.5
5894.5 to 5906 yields 0.09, 27.9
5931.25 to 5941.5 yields 0.02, 30.6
